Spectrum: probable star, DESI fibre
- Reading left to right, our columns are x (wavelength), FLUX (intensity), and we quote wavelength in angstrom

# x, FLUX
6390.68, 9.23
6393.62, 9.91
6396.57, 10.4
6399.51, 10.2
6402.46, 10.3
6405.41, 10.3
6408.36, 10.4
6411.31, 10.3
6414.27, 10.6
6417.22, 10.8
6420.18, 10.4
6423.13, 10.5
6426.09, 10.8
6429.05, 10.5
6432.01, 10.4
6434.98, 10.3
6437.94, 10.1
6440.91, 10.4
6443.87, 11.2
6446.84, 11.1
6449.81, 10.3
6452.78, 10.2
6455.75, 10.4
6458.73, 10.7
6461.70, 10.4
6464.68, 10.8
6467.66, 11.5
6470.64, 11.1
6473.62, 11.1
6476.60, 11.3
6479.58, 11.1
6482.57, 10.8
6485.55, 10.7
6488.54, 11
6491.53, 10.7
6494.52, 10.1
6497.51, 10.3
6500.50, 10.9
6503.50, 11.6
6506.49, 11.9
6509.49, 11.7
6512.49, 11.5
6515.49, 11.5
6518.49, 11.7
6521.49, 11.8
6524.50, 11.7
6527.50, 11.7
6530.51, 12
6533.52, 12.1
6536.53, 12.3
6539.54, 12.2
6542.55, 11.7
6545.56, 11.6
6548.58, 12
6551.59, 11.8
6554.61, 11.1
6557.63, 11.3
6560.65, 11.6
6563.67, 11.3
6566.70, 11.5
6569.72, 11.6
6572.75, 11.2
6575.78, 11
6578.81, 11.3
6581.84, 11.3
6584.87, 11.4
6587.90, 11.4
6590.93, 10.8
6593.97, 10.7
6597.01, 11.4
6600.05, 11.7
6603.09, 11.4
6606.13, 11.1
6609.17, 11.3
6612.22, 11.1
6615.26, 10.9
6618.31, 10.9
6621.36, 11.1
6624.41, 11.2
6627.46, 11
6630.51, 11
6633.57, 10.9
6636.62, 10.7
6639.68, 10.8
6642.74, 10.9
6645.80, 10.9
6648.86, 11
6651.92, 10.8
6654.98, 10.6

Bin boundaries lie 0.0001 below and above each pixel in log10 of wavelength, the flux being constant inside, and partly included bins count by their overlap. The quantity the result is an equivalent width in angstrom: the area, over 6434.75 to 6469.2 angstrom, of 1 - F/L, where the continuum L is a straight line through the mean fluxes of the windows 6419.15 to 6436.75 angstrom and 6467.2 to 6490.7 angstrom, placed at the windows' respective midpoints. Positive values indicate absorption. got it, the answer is 0.4 angstrom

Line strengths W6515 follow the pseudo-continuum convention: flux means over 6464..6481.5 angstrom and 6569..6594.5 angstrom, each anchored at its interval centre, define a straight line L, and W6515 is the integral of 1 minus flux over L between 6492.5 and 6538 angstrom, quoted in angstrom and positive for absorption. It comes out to -1.38 angstrom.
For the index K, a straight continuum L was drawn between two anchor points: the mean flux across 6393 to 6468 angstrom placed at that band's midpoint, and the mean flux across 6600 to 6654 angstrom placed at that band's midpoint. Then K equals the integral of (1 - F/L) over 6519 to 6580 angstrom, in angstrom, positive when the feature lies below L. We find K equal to -4.68 angstrom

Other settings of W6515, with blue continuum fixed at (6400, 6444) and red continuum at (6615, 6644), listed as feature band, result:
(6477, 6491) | -0.42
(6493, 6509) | -0.55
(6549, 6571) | -1.44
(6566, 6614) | -1.81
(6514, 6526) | -1.11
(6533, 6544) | -1.38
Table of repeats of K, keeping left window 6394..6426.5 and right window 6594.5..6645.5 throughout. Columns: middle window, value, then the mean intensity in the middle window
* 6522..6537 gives -1.6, 11.9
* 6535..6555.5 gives -1.9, 11.8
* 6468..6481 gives -0.7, 11.2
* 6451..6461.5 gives 0.1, 10.4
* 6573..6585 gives -0.3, 11.2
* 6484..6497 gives 0.1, 10.6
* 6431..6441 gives 0.2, 10.3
